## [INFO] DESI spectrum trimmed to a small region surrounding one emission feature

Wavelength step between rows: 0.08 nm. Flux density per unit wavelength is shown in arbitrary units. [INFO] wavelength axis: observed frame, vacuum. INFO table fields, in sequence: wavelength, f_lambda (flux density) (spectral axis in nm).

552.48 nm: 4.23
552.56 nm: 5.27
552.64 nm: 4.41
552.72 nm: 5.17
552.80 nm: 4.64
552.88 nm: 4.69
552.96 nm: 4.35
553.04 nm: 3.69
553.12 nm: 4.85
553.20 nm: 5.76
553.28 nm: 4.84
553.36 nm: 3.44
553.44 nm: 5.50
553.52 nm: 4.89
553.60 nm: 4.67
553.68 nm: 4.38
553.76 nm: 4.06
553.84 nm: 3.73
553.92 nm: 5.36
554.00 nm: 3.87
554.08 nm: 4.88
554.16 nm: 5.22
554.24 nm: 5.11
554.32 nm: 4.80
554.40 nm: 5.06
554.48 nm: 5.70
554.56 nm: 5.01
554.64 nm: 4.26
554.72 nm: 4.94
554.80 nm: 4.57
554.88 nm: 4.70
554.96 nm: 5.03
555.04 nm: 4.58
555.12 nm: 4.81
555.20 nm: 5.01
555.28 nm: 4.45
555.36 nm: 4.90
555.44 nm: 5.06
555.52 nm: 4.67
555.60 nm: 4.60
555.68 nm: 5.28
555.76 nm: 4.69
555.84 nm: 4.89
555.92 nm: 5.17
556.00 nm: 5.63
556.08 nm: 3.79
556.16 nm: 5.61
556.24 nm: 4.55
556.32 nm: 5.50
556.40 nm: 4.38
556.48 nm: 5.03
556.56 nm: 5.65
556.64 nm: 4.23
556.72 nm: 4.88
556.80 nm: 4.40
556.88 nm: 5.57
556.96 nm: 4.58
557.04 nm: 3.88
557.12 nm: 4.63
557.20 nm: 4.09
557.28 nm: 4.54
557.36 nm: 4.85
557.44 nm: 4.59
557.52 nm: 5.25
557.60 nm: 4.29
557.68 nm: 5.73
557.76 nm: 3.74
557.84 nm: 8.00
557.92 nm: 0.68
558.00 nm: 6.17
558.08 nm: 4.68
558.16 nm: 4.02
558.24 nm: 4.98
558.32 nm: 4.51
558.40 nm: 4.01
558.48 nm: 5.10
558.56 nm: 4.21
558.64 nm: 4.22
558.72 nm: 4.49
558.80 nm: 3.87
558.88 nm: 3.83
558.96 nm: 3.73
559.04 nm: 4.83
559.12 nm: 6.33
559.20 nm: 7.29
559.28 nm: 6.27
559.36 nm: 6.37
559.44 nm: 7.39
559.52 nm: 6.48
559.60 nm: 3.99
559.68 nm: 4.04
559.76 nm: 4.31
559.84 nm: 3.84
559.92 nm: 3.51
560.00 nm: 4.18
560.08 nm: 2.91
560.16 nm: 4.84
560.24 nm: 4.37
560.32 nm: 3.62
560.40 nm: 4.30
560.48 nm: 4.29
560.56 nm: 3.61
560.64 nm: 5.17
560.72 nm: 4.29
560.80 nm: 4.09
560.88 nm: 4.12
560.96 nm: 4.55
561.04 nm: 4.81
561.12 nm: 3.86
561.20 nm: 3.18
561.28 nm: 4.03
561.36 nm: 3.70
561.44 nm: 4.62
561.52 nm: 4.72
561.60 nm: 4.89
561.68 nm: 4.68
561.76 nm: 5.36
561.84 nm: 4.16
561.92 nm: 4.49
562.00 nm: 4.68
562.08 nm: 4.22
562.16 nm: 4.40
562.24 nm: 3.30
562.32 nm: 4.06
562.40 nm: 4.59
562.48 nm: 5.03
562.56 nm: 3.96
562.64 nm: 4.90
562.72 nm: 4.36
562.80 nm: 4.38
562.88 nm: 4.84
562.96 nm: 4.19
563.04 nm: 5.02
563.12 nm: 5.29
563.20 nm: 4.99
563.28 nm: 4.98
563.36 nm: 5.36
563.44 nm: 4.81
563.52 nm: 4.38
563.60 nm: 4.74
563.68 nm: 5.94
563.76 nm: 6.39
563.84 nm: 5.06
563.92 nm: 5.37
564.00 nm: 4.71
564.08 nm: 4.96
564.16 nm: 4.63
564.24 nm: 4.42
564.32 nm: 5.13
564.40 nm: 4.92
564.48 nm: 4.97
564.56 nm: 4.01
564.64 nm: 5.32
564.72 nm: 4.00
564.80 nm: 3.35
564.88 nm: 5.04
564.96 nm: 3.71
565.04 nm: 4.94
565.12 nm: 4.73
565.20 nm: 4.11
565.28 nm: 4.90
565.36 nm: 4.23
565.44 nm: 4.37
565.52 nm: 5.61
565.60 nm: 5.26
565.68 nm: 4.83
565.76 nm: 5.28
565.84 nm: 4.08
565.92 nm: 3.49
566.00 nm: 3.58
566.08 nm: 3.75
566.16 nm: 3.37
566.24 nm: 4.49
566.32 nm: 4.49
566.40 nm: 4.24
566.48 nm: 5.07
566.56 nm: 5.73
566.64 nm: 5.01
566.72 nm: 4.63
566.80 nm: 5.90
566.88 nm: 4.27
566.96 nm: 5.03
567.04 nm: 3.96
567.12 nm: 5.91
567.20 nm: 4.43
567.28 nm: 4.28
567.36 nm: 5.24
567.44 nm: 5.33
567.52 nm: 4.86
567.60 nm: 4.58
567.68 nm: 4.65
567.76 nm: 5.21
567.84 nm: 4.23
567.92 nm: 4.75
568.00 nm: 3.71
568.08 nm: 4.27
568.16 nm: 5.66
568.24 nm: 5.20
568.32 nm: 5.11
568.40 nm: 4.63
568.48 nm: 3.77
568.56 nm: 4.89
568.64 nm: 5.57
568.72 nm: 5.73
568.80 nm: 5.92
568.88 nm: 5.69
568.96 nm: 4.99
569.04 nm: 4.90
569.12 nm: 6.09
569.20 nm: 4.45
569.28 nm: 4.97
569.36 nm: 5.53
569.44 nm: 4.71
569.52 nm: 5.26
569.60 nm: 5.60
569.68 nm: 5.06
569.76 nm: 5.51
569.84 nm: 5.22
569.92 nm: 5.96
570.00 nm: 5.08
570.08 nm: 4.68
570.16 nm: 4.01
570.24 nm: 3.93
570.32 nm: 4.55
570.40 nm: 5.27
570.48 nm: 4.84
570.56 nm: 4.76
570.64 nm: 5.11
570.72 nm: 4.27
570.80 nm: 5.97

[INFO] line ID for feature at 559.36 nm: H-beta 4861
